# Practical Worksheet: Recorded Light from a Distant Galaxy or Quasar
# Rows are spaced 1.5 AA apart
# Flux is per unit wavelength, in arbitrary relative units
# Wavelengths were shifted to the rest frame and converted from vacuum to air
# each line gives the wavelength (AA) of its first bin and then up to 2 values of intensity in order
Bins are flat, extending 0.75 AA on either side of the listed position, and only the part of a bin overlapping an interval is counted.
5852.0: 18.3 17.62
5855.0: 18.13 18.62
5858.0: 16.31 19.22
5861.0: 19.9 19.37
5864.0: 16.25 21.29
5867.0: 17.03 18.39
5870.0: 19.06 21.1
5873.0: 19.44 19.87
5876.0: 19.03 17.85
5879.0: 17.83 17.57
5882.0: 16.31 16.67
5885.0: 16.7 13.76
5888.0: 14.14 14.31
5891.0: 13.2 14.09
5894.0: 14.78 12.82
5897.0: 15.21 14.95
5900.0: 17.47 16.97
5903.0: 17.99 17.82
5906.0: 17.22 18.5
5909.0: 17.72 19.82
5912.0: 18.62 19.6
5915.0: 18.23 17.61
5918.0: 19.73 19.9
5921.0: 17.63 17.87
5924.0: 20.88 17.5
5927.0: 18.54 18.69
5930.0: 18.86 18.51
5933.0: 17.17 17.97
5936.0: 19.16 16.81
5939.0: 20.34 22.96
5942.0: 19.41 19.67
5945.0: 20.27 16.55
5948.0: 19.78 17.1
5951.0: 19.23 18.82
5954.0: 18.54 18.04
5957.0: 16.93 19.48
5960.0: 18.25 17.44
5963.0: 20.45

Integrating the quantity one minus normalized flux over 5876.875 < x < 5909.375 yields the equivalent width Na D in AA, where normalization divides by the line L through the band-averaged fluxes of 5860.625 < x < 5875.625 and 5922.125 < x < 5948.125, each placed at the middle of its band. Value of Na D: 5.13 AA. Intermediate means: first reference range 19.1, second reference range 18.9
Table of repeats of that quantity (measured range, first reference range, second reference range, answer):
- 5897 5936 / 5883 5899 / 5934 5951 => -3.26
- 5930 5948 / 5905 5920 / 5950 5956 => -0.37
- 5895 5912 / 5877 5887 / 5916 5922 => 0.78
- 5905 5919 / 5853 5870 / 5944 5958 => -0.12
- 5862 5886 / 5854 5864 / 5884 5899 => -2.53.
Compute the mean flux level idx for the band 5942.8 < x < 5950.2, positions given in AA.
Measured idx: 18.7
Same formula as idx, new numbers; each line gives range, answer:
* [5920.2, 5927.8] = 18.5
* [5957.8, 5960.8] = 18.8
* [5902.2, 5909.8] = 17.9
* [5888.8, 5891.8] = 13.8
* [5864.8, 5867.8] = 19.1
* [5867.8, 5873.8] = 19.5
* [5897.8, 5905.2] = 17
